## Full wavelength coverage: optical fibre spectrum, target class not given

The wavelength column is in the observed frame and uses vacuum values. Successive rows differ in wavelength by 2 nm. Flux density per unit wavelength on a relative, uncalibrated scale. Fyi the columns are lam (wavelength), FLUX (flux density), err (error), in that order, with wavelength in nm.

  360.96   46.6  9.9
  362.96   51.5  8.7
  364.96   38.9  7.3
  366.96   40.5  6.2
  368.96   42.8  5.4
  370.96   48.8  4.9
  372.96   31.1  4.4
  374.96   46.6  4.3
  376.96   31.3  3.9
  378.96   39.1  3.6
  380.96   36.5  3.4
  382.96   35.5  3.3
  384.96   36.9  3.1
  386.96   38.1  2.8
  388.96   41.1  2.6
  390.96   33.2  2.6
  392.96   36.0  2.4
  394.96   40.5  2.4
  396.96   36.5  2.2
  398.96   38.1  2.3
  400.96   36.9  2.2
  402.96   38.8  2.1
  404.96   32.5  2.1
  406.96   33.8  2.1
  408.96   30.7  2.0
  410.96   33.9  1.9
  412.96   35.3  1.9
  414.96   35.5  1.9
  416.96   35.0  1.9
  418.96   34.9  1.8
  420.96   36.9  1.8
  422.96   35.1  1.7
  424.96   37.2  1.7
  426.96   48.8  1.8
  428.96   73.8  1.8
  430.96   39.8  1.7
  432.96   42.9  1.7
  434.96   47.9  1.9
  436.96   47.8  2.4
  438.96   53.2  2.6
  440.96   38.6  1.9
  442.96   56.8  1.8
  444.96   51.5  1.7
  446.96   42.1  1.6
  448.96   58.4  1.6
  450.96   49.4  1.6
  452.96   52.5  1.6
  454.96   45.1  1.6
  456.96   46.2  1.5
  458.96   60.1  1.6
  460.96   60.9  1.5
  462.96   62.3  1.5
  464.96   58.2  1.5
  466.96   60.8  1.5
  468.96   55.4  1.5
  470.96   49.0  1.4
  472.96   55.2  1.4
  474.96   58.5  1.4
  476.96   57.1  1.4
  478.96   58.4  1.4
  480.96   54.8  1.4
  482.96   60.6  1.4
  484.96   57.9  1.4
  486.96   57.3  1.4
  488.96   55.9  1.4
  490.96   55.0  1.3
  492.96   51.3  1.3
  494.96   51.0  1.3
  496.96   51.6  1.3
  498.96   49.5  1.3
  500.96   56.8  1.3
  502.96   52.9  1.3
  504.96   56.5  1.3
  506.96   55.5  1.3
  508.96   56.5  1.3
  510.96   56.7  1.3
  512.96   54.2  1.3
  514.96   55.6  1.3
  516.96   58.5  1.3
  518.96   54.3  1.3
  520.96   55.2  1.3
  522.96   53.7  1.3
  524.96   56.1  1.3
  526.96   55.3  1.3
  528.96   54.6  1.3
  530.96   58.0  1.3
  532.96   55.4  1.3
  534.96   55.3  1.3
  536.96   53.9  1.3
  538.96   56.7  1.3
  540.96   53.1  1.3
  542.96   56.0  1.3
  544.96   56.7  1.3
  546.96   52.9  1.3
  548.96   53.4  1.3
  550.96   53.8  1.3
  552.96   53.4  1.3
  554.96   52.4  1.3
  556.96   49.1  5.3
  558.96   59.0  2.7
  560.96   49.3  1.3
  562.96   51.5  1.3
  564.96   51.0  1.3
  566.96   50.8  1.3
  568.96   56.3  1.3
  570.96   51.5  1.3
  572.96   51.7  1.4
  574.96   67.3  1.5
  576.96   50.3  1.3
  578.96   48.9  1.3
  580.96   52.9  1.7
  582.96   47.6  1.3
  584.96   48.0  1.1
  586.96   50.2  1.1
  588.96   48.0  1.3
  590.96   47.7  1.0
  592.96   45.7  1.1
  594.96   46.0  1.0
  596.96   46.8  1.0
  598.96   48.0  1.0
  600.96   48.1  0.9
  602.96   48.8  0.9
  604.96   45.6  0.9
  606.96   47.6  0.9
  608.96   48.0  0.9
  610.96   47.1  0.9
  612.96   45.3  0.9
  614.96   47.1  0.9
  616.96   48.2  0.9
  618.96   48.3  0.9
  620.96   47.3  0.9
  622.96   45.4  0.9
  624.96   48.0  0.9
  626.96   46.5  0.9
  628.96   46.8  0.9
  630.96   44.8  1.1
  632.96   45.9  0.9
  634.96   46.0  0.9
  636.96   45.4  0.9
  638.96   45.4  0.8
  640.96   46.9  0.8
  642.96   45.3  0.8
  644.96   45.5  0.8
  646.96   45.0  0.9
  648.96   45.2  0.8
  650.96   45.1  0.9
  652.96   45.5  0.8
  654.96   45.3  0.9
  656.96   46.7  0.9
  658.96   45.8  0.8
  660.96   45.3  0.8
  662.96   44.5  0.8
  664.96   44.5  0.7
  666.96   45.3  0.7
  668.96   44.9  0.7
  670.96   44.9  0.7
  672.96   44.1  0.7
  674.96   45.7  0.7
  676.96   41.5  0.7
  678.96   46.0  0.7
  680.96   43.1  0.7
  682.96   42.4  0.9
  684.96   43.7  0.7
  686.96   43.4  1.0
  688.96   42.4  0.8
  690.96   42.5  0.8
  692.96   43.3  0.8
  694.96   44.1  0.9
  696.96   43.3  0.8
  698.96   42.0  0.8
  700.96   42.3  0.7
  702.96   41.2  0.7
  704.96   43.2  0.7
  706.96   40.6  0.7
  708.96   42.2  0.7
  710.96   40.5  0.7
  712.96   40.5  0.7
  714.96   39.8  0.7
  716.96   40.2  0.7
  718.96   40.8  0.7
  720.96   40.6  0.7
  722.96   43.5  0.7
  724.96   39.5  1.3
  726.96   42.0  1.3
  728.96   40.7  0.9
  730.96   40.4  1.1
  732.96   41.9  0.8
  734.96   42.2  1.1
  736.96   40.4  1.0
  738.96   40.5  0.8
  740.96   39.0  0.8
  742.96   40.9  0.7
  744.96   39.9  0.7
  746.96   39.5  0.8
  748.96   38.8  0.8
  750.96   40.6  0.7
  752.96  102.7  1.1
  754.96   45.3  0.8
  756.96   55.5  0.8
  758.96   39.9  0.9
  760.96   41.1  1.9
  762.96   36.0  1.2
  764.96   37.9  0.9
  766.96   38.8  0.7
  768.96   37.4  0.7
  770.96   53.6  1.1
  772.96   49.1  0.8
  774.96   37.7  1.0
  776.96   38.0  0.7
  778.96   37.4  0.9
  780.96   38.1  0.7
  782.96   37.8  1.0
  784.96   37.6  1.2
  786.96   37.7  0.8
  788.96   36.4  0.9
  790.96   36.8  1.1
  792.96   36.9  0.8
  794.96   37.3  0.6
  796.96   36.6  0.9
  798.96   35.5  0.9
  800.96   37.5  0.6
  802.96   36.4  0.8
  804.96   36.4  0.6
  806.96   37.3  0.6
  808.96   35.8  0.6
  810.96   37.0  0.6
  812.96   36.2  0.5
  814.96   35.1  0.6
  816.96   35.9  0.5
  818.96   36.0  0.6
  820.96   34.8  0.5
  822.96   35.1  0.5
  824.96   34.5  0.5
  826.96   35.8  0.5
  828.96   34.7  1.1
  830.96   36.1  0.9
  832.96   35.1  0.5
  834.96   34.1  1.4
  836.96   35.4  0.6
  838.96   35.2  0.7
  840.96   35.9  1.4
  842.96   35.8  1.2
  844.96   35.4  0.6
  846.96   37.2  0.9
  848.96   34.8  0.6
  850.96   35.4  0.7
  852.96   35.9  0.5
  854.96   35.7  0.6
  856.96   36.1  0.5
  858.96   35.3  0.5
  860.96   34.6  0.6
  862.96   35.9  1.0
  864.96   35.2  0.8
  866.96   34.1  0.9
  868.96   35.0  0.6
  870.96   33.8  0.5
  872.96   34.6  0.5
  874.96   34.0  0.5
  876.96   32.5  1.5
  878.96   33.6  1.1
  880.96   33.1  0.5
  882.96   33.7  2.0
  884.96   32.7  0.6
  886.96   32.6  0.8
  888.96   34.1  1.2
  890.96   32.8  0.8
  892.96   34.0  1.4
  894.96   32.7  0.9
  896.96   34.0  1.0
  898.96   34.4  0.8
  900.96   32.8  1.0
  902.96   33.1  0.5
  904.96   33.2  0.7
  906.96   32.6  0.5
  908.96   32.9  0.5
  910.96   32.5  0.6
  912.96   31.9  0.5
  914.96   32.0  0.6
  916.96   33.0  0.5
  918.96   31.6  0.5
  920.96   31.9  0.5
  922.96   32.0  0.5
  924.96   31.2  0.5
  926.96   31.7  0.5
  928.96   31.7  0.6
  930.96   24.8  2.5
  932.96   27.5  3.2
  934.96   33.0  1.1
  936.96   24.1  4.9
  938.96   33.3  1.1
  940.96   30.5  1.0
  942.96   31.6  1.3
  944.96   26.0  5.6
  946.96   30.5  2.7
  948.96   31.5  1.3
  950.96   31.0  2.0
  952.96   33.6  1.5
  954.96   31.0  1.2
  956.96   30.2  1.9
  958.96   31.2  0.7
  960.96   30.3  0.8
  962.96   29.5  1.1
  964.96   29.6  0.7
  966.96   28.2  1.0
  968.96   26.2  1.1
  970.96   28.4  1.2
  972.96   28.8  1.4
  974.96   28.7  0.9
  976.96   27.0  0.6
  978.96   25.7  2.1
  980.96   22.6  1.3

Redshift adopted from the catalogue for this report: 0.148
